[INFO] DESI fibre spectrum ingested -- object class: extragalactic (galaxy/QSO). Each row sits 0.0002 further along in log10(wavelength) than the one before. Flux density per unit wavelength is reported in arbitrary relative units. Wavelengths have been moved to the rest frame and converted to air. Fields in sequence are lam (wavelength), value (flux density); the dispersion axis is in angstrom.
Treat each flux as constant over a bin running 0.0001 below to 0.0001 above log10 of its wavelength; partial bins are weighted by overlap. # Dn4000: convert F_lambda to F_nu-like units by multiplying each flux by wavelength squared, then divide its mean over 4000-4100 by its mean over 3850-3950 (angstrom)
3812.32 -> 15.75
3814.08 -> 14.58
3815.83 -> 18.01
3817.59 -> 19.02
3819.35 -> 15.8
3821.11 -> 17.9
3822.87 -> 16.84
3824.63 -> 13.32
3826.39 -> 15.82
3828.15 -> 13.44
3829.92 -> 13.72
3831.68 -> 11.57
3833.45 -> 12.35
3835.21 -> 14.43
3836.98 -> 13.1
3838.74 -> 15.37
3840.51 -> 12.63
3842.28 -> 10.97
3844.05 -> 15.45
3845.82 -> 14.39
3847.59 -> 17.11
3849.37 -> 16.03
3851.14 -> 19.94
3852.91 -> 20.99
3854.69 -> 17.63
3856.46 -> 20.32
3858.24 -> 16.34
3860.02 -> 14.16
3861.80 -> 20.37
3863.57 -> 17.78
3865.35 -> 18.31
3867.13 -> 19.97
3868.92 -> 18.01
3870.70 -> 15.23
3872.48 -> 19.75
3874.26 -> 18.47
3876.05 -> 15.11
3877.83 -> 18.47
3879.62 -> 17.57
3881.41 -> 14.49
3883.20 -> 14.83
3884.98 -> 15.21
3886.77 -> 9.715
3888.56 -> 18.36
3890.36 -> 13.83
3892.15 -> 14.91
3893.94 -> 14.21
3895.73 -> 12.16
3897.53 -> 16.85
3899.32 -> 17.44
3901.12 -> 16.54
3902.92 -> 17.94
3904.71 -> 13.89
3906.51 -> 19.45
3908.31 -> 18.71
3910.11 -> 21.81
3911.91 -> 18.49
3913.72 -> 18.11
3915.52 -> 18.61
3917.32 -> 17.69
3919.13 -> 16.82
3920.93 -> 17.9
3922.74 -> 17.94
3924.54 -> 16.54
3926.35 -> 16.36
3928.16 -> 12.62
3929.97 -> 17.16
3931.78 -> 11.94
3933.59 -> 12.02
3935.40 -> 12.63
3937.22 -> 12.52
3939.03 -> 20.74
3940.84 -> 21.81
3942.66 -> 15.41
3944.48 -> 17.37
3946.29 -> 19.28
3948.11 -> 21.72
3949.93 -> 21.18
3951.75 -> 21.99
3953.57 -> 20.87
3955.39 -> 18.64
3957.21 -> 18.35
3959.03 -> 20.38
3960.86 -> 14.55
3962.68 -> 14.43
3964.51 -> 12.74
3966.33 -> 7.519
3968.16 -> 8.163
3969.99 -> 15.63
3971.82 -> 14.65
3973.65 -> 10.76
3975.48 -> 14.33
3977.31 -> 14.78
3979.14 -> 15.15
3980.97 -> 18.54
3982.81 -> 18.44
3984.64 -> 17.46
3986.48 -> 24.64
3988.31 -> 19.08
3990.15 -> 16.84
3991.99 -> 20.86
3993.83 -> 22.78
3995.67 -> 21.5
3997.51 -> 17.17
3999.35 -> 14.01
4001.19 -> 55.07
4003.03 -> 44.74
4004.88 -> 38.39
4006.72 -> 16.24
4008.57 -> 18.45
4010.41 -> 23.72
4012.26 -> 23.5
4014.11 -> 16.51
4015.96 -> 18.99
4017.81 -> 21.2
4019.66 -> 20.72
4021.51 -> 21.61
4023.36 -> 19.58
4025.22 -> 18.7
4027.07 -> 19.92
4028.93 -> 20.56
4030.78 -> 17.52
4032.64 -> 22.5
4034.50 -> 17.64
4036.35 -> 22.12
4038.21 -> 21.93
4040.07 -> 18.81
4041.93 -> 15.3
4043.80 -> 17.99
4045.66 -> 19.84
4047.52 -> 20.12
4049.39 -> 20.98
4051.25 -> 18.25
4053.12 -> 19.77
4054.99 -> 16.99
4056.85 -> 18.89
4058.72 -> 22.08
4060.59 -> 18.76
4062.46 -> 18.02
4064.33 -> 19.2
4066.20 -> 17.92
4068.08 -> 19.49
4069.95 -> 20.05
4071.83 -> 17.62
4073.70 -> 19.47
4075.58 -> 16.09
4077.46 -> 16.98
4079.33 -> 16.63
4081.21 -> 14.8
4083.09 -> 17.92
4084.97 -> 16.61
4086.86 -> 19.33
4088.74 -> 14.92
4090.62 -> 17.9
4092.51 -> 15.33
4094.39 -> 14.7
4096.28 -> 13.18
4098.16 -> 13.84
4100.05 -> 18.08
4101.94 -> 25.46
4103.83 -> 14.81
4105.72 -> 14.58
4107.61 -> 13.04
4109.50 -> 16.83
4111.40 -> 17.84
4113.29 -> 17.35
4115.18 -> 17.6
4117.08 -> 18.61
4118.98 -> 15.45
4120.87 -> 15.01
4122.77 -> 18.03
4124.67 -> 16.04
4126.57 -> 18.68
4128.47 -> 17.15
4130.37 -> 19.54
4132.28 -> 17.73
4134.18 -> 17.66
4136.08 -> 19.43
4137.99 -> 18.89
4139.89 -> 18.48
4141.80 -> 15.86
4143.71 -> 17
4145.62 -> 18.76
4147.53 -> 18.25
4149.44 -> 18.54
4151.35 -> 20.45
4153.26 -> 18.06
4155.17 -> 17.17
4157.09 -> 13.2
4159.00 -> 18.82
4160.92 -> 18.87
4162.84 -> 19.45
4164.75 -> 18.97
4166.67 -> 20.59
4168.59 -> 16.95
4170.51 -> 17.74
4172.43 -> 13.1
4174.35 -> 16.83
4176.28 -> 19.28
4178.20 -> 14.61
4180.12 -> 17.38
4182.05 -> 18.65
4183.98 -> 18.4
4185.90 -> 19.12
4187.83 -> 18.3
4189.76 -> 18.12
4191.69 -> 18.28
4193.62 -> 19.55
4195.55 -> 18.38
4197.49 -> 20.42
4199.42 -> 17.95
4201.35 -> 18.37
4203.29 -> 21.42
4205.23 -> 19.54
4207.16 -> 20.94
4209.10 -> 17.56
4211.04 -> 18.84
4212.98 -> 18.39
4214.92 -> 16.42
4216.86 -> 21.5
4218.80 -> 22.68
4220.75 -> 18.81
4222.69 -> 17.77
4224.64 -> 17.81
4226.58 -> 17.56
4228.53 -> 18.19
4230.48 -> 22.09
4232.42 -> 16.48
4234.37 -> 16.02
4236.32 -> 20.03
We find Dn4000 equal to 1.27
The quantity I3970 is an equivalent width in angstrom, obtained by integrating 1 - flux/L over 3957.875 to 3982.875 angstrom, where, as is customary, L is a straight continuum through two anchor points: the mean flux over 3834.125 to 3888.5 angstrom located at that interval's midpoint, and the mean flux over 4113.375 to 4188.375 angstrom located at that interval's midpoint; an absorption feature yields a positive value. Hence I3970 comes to 4.04 angstrom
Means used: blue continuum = 16.4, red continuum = 17.8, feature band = 14.2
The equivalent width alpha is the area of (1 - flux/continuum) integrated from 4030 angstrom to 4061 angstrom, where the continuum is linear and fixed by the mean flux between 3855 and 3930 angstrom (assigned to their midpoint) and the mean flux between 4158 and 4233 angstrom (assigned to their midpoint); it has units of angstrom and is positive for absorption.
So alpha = -2.92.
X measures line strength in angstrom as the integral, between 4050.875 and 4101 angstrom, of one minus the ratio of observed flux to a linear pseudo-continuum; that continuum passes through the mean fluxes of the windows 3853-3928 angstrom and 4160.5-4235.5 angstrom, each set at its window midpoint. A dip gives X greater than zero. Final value 1.1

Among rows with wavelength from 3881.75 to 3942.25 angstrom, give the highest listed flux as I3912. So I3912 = 21.81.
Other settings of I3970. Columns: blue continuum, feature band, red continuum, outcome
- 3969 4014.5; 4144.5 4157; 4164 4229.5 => 0.64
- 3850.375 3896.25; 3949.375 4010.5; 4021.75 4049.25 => -3.45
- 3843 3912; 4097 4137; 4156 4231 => 1.84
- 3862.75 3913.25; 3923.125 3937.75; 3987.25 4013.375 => 4.19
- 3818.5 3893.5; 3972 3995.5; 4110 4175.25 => -1.53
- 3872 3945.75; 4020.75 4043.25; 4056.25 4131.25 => -3.46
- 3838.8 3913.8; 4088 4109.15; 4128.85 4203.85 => 2.12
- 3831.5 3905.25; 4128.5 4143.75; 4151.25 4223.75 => -0.03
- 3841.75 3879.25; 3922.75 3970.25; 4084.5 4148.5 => 2.85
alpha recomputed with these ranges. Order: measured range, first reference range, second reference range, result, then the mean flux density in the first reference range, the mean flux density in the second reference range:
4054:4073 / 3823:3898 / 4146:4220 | -1.57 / 15.8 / 18.5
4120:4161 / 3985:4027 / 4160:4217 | 3.95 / 23.2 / 18.4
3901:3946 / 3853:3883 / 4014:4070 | 3.30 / 17.6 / 19.5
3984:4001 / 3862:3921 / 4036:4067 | -2.40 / 16.9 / 19.2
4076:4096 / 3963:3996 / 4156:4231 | 1.08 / 16.2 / 18.5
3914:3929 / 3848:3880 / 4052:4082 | 1.01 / 18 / 18.3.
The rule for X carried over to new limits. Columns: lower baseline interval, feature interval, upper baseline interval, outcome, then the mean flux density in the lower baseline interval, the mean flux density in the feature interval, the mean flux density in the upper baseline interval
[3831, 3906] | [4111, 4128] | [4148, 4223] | 0.8 angstrom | 16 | 17.2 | 18.5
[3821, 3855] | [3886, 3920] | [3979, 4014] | 3.5 angstrom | 15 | 16.6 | 23.5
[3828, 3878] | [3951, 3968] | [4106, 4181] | 0.5 angstrom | 16.3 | 16.2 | 17.5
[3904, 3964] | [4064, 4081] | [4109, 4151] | -0.3 angstrom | 17.5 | 18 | 17.7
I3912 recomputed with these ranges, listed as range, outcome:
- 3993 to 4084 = 55.07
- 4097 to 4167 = 25.46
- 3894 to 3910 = 19.45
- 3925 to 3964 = 21.99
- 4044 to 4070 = 22.08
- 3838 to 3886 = 20.99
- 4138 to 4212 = 21.42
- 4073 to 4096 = 19.47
